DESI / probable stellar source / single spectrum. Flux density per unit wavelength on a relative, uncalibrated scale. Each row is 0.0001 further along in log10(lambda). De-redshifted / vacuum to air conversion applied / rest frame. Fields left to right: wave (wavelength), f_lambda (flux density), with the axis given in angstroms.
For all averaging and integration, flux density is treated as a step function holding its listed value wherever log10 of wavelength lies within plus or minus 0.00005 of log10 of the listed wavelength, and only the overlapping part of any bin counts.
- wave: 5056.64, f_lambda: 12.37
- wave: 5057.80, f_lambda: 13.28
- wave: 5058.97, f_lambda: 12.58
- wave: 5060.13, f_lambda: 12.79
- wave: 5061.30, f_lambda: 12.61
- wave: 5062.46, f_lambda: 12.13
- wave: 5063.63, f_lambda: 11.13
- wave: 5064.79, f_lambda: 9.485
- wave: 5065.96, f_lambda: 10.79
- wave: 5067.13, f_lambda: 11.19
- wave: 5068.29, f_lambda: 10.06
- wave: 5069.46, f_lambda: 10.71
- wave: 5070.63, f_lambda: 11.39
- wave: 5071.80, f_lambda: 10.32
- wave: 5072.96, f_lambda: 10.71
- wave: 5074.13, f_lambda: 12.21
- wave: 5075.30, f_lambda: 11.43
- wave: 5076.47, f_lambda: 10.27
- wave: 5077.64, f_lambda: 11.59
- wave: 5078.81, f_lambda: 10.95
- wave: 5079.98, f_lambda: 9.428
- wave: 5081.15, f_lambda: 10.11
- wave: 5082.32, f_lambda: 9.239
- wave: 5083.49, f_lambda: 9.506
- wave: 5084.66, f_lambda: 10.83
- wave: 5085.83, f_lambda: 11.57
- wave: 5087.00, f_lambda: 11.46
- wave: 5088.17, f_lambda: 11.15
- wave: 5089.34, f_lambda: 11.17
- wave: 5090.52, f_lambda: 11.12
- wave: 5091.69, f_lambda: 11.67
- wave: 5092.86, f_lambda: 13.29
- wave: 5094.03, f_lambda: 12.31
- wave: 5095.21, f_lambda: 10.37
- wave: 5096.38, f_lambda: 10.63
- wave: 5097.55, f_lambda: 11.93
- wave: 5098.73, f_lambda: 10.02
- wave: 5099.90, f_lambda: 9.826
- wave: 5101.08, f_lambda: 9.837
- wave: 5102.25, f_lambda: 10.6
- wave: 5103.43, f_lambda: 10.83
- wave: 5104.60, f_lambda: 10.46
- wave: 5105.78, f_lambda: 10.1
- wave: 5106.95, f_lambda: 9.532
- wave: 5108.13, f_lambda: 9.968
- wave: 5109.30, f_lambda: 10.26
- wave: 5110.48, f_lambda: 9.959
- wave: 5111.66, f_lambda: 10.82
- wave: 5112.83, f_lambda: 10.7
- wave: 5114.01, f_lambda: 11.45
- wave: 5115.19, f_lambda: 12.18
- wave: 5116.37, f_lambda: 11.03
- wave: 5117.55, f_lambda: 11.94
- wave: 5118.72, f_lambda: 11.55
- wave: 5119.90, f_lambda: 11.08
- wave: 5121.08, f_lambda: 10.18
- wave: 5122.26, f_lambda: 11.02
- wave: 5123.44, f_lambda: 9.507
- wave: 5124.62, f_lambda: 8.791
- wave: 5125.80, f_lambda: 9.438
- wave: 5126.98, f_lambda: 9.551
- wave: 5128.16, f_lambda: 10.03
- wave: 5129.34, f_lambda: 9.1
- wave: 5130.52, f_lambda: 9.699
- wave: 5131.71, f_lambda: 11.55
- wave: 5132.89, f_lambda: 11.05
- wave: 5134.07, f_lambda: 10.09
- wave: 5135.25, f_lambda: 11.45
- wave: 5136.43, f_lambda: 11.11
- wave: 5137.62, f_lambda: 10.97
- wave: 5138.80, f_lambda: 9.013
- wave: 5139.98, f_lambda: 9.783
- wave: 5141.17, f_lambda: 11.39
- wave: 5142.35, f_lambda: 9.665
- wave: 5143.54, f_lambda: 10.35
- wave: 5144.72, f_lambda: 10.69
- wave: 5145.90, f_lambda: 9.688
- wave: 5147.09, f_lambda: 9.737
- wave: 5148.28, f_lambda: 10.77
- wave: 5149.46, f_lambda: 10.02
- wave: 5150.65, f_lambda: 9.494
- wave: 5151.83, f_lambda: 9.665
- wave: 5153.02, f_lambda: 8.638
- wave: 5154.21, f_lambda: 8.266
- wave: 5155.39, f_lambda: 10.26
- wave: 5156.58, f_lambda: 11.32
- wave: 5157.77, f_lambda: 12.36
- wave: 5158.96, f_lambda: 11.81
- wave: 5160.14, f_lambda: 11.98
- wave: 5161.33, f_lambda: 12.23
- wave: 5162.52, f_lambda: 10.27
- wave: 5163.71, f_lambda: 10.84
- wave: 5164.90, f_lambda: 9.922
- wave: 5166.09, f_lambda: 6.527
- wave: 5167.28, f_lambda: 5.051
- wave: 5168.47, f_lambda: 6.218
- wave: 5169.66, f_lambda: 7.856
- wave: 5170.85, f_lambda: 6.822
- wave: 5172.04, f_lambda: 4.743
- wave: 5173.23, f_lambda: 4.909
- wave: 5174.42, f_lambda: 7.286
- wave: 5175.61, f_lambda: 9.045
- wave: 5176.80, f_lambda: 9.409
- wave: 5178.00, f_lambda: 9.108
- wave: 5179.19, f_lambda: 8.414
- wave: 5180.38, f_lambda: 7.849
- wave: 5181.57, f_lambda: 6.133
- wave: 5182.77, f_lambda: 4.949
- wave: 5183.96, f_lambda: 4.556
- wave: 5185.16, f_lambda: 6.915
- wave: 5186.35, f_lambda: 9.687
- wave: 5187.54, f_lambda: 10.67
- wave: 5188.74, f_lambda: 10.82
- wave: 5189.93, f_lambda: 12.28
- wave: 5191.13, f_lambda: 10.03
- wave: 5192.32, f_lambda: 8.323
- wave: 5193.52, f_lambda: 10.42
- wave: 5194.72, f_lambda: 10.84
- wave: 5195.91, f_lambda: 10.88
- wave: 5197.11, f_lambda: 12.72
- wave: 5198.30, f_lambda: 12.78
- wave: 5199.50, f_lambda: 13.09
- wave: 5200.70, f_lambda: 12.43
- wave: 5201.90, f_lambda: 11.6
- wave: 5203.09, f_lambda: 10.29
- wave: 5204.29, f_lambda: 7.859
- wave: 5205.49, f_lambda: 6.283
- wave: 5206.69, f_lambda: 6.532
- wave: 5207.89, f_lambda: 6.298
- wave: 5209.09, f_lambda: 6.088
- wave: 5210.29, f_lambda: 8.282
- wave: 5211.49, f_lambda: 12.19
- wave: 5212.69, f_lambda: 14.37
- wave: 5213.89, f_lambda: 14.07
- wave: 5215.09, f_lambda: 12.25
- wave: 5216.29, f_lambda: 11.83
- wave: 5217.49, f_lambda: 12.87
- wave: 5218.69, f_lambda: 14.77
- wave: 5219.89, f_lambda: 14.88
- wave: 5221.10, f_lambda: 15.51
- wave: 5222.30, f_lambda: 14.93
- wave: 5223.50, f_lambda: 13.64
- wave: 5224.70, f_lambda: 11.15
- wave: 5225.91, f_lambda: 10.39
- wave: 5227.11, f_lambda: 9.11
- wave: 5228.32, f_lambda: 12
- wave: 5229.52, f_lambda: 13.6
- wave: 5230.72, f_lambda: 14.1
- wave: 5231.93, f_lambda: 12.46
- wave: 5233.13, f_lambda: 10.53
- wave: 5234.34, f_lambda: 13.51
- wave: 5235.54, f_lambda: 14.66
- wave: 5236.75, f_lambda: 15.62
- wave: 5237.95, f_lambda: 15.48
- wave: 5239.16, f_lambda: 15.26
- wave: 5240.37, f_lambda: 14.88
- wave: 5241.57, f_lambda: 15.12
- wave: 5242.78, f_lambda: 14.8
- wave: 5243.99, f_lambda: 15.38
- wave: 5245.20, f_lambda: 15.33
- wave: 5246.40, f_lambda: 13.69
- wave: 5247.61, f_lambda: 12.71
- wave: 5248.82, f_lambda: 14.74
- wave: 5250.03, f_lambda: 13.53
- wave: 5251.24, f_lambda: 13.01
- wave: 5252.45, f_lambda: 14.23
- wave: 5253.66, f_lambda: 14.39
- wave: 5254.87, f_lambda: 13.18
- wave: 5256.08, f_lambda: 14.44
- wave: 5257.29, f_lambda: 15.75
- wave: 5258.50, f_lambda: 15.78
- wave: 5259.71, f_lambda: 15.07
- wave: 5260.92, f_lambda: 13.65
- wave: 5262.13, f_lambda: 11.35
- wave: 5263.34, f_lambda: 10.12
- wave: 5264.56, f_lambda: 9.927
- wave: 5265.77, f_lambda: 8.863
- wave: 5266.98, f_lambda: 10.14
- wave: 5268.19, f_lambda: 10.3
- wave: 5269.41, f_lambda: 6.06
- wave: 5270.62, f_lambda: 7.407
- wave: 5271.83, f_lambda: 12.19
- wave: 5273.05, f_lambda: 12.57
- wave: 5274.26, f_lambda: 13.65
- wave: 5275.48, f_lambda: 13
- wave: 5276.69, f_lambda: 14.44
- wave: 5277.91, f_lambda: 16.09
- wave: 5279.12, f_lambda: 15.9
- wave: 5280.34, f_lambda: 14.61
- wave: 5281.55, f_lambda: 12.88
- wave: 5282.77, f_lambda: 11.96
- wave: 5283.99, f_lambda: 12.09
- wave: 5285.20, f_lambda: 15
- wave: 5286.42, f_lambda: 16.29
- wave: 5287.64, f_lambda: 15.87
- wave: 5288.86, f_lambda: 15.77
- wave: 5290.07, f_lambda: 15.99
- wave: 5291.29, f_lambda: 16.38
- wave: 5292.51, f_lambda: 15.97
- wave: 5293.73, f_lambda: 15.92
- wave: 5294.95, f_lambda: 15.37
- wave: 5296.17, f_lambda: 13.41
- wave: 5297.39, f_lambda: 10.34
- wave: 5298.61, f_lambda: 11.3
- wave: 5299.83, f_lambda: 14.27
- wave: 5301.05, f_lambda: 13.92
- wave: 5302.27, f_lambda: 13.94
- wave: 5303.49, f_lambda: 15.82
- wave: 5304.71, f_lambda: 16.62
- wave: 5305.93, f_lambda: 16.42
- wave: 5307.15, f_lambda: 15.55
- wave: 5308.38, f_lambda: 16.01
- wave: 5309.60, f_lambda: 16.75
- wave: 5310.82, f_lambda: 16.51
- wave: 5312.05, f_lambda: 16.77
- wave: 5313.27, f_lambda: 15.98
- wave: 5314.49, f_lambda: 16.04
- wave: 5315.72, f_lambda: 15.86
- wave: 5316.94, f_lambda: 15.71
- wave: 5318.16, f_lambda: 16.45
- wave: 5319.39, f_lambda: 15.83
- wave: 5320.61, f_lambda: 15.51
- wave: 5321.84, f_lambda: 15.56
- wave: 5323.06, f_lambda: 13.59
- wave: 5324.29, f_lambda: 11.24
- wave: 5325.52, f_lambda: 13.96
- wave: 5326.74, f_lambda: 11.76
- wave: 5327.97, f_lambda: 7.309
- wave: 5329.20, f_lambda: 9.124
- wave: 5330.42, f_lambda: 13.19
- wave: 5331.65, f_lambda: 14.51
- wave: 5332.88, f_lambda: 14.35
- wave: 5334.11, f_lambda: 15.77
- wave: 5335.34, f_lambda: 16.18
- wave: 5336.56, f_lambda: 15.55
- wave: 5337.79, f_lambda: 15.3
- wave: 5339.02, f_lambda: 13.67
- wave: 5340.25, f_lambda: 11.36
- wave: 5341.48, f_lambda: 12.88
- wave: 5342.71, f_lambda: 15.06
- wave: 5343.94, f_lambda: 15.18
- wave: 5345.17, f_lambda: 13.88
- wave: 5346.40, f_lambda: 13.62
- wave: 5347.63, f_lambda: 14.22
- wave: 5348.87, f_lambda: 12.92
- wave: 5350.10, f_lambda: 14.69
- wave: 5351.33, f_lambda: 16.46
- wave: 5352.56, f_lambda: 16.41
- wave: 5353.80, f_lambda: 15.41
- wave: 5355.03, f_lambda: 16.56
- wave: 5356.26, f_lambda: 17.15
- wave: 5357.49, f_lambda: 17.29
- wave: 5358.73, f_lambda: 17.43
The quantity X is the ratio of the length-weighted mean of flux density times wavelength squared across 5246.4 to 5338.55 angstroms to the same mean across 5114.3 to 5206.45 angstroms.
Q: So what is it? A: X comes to 1.51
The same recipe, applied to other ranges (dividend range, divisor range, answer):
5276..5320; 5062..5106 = 1.51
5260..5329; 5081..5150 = 1.40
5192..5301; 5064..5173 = 1.31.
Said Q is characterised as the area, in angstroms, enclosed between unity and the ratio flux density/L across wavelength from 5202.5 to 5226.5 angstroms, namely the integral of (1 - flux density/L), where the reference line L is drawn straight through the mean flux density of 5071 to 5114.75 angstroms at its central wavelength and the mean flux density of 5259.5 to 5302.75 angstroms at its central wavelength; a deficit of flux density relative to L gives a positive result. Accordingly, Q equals 2.1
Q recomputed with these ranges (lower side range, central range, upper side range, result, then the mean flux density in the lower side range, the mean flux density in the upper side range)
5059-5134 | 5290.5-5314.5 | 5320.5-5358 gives -2.64 angstroms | 10.8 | 14.2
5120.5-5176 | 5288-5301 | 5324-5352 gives -1.84 angstroms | 9.58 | 13.6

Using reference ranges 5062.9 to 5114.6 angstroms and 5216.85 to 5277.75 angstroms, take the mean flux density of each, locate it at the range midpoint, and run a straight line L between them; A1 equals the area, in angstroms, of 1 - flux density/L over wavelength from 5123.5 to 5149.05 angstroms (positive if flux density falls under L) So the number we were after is 2.85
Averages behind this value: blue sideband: 10.7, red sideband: 13.1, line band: 10.2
